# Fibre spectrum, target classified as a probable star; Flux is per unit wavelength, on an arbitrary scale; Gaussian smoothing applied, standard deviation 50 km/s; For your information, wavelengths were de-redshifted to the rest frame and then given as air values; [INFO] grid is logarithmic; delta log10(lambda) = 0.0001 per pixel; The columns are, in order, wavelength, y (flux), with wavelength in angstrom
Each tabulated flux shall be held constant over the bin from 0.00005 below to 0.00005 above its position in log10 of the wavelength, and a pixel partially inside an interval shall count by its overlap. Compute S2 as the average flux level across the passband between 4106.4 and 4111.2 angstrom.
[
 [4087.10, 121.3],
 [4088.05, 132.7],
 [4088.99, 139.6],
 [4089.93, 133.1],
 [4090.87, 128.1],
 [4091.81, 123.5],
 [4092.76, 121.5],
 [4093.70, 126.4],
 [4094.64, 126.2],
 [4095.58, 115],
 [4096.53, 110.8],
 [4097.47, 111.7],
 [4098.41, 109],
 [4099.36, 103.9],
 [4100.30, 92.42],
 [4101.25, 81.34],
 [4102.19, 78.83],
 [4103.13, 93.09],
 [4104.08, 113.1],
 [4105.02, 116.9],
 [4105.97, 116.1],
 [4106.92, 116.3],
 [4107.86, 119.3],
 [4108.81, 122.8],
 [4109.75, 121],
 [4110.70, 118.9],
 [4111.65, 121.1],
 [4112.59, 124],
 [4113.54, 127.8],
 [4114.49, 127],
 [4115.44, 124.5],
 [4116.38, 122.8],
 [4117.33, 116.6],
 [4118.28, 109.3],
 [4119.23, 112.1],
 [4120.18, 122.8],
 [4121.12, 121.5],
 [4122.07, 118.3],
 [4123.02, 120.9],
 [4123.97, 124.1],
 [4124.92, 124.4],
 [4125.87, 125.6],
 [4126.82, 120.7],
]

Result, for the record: 120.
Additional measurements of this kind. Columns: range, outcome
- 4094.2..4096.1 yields 120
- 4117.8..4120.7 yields 115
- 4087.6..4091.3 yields 134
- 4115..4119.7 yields 117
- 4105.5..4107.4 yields 116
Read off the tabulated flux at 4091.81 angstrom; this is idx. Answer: 123.5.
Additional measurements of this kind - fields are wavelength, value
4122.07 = 118.3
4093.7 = 126.4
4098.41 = 109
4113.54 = 127.8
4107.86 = 119.3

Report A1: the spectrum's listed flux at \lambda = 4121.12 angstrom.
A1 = 121.5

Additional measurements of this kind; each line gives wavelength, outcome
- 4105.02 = 116.9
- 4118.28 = 109.3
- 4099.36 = 103.9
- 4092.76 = 121.5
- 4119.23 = 112.1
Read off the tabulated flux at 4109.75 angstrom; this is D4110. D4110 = 121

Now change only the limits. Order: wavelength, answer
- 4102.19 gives 78.83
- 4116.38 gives 122.8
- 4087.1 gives 121.3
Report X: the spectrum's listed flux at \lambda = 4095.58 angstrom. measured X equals 115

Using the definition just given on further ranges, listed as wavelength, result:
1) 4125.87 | 125.6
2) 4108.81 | 122.8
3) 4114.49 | 127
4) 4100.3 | 92.42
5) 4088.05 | 132.7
